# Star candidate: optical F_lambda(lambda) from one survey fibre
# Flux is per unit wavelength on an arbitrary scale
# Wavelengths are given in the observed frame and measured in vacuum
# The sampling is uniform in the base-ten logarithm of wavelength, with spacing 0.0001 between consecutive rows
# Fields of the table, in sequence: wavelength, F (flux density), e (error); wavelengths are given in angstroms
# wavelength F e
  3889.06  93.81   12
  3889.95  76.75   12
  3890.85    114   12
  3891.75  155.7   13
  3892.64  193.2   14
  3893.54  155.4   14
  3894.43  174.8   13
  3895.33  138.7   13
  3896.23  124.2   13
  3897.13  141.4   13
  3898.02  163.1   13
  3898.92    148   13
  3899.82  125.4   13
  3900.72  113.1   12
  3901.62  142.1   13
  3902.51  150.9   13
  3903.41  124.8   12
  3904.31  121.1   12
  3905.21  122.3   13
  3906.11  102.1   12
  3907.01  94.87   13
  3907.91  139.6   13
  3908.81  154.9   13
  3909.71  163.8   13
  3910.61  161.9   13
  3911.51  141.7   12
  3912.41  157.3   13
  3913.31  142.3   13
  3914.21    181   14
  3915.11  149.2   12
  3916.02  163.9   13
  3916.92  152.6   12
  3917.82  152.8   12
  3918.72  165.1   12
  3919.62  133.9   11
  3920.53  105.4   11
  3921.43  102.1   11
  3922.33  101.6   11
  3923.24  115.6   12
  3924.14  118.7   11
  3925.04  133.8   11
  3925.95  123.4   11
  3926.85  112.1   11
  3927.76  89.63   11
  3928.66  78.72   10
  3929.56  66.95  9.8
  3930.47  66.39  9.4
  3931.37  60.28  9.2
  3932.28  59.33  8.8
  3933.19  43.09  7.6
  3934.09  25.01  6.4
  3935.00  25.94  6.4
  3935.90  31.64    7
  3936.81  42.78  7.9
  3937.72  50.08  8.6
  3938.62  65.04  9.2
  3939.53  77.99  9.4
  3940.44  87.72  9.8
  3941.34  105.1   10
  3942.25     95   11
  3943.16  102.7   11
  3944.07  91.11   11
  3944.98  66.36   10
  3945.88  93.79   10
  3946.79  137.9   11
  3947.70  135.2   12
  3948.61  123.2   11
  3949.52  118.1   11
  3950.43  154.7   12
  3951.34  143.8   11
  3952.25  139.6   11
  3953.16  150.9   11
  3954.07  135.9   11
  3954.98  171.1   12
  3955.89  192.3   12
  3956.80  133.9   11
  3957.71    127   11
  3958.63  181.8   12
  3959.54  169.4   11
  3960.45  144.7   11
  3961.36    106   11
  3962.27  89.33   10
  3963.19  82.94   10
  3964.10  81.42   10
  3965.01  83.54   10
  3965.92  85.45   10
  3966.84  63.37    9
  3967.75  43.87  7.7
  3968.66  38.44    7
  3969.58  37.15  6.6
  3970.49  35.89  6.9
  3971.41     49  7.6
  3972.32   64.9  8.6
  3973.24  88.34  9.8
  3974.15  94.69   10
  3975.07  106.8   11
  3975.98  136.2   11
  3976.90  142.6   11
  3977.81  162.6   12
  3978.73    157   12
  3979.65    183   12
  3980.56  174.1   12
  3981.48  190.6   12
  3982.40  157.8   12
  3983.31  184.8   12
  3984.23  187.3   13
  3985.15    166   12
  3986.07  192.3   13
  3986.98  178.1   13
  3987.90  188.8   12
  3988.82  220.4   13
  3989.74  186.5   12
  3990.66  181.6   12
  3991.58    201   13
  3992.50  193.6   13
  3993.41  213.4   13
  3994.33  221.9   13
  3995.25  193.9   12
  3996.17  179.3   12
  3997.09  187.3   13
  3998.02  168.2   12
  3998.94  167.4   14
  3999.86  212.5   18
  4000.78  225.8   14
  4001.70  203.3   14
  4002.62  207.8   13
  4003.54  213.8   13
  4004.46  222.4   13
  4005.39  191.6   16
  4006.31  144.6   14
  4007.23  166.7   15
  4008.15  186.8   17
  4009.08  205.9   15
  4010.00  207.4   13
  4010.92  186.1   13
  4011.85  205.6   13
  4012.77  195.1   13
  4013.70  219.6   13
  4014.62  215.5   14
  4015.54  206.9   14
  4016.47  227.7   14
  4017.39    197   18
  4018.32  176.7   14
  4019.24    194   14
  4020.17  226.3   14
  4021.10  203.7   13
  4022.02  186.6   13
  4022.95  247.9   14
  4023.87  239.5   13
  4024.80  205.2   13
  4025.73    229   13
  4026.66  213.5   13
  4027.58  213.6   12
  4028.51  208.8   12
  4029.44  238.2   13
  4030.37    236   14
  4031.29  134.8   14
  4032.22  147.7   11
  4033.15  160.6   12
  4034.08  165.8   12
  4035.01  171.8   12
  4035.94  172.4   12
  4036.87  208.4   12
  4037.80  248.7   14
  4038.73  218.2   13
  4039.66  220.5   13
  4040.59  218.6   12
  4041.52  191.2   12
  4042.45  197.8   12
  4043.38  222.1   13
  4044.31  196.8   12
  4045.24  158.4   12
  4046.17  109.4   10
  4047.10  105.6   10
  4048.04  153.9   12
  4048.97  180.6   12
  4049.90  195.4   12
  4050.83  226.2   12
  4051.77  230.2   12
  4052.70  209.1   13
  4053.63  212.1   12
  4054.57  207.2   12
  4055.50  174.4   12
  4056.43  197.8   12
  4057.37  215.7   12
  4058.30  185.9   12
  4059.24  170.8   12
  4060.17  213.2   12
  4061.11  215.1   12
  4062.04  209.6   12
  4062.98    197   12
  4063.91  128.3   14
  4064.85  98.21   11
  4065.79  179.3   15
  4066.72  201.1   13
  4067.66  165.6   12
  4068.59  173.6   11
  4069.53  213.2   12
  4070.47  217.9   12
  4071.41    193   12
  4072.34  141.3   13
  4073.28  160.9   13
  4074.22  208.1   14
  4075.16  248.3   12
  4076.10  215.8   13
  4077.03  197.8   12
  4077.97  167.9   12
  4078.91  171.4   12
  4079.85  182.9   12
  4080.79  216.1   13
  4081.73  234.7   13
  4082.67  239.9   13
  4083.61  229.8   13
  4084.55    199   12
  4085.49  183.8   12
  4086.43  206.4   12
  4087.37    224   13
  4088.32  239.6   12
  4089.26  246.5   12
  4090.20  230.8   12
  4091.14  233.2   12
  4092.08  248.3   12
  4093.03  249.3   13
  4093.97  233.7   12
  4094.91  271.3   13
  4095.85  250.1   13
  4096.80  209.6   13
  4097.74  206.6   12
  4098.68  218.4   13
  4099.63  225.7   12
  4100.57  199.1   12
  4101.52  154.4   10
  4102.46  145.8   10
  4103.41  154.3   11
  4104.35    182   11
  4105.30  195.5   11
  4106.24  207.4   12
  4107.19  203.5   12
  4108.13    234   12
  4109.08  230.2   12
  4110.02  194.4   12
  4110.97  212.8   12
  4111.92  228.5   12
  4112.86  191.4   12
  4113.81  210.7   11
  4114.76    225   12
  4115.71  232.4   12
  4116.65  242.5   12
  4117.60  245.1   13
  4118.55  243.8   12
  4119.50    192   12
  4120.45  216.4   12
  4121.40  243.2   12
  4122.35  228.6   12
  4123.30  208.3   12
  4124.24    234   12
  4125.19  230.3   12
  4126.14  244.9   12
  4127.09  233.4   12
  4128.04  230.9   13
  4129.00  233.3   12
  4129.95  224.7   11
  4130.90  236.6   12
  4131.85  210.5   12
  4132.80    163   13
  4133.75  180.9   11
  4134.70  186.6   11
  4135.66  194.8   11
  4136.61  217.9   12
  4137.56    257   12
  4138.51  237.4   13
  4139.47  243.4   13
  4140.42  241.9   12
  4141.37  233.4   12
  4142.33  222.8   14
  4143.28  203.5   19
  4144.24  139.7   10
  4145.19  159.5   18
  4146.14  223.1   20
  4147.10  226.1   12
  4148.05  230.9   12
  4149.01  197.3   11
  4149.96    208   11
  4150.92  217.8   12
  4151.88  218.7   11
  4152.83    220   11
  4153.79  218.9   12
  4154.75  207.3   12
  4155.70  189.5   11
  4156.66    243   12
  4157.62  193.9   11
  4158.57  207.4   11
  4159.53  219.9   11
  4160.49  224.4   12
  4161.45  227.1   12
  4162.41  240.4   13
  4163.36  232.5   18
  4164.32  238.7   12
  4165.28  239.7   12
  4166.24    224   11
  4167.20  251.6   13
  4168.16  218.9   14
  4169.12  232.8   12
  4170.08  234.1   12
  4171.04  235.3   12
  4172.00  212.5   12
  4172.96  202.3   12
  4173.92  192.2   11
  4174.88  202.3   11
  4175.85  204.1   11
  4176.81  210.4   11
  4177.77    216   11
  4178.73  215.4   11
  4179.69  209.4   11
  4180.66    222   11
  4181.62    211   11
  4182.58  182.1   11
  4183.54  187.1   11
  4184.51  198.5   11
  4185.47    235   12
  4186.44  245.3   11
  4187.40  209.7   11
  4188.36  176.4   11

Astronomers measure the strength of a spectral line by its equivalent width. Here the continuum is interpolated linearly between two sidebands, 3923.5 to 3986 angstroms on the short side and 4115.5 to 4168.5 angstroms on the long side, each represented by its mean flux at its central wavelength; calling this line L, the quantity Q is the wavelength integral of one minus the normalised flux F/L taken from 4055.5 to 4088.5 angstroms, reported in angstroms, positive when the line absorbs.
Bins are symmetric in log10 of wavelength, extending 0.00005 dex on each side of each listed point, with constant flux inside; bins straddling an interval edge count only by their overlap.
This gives -3.1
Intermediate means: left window 107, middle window 195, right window 220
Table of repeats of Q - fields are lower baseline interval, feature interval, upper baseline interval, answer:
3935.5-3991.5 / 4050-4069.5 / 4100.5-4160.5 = -1.9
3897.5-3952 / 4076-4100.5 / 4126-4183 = -4.4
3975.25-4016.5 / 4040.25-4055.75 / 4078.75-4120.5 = 1.2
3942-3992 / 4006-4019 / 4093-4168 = -3.5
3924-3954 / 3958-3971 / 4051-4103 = 2.6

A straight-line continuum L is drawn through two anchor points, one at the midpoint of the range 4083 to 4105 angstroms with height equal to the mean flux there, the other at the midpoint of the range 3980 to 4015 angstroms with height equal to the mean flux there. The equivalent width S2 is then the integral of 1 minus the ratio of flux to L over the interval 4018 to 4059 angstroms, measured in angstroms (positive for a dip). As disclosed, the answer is 1.1 angstroms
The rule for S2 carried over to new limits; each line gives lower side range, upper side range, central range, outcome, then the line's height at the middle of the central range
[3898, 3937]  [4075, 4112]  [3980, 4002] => -4.90 angstroms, 156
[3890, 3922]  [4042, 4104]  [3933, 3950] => 8.10 angstroms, 153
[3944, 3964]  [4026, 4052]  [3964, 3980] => 5.90 angstroms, 144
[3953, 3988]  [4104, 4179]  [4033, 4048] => -1.96 angstroms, 164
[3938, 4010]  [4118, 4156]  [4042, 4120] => -4.28 angstroms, 191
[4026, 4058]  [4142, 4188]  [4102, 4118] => -0.22 angstroms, 205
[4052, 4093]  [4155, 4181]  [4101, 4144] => -0.80 angstroms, 211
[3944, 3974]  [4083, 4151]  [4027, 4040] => -3.01 angstroms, 159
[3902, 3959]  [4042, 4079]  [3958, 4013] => -3.10 angstroms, 145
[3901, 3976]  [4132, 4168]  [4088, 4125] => -4.78 angstroms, 194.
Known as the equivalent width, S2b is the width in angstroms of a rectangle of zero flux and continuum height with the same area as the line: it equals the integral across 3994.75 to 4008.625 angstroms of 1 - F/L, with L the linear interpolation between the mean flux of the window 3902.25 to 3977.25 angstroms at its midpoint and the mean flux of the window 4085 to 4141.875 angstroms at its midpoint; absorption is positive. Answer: -4.12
